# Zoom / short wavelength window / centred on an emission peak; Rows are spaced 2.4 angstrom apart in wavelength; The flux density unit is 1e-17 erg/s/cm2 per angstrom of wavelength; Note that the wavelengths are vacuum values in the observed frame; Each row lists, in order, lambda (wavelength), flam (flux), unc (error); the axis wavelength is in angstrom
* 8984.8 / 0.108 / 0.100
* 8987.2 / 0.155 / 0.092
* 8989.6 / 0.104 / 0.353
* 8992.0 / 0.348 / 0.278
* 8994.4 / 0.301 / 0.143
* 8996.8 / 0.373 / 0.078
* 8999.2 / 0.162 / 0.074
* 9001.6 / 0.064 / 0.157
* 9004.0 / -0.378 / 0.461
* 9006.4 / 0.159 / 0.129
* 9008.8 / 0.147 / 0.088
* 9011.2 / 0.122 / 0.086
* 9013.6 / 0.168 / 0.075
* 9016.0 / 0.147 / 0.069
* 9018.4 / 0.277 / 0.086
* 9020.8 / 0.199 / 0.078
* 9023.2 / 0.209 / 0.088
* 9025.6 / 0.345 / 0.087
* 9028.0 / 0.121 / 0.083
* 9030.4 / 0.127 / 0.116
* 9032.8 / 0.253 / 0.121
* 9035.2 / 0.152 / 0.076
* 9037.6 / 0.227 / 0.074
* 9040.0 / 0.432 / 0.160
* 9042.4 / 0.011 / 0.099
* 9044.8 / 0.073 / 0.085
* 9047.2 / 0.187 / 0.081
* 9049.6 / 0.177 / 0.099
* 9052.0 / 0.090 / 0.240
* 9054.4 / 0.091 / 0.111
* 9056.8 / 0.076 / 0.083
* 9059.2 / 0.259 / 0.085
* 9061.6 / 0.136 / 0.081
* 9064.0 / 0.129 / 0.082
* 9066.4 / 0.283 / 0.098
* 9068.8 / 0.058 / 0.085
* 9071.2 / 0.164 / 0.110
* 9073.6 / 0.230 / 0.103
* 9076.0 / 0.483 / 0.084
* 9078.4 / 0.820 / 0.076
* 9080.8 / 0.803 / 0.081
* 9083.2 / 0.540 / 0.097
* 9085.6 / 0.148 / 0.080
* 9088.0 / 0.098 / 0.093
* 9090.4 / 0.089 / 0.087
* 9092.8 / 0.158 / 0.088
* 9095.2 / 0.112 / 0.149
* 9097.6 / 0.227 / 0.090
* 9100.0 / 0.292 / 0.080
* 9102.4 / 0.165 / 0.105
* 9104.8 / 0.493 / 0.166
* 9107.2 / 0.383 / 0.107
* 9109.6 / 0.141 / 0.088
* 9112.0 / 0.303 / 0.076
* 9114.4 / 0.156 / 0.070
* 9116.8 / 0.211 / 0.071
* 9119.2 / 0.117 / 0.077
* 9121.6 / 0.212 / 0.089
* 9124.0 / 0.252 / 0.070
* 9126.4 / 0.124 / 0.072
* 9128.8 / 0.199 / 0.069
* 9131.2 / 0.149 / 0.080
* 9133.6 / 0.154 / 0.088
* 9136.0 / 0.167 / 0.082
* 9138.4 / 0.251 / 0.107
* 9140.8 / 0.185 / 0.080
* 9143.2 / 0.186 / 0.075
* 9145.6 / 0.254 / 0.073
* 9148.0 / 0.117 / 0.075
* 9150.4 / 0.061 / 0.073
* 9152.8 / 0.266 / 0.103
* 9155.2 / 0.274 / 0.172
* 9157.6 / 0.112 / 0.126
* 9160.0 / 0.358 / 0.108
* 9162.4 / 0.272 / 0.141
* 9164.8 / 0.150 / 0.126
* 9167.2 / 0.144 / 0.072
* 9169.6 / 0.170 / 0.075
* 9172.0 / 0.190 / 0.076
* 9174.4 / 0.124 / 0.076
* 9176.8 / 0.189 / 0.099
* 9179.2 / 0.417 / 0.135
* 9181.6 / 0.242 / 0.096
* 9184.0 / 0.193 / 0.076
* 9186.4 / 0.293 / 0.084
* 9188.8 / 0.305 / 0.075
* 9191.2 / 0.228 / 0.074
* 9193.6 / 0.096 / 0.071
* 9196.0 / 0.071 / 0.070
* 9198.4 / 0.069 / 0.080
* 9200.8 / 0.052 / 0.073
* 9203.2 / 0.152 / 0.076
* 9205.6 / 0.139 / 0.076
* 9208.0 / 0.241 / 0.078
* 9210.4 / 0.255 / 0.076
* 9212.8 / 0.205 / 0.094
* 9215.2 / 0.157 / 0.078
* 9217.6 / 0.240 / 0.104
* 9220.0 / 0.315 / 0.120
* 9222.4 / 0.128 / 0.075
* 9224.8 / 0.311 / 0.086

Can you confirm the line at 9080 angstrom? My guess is [O III] 5007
